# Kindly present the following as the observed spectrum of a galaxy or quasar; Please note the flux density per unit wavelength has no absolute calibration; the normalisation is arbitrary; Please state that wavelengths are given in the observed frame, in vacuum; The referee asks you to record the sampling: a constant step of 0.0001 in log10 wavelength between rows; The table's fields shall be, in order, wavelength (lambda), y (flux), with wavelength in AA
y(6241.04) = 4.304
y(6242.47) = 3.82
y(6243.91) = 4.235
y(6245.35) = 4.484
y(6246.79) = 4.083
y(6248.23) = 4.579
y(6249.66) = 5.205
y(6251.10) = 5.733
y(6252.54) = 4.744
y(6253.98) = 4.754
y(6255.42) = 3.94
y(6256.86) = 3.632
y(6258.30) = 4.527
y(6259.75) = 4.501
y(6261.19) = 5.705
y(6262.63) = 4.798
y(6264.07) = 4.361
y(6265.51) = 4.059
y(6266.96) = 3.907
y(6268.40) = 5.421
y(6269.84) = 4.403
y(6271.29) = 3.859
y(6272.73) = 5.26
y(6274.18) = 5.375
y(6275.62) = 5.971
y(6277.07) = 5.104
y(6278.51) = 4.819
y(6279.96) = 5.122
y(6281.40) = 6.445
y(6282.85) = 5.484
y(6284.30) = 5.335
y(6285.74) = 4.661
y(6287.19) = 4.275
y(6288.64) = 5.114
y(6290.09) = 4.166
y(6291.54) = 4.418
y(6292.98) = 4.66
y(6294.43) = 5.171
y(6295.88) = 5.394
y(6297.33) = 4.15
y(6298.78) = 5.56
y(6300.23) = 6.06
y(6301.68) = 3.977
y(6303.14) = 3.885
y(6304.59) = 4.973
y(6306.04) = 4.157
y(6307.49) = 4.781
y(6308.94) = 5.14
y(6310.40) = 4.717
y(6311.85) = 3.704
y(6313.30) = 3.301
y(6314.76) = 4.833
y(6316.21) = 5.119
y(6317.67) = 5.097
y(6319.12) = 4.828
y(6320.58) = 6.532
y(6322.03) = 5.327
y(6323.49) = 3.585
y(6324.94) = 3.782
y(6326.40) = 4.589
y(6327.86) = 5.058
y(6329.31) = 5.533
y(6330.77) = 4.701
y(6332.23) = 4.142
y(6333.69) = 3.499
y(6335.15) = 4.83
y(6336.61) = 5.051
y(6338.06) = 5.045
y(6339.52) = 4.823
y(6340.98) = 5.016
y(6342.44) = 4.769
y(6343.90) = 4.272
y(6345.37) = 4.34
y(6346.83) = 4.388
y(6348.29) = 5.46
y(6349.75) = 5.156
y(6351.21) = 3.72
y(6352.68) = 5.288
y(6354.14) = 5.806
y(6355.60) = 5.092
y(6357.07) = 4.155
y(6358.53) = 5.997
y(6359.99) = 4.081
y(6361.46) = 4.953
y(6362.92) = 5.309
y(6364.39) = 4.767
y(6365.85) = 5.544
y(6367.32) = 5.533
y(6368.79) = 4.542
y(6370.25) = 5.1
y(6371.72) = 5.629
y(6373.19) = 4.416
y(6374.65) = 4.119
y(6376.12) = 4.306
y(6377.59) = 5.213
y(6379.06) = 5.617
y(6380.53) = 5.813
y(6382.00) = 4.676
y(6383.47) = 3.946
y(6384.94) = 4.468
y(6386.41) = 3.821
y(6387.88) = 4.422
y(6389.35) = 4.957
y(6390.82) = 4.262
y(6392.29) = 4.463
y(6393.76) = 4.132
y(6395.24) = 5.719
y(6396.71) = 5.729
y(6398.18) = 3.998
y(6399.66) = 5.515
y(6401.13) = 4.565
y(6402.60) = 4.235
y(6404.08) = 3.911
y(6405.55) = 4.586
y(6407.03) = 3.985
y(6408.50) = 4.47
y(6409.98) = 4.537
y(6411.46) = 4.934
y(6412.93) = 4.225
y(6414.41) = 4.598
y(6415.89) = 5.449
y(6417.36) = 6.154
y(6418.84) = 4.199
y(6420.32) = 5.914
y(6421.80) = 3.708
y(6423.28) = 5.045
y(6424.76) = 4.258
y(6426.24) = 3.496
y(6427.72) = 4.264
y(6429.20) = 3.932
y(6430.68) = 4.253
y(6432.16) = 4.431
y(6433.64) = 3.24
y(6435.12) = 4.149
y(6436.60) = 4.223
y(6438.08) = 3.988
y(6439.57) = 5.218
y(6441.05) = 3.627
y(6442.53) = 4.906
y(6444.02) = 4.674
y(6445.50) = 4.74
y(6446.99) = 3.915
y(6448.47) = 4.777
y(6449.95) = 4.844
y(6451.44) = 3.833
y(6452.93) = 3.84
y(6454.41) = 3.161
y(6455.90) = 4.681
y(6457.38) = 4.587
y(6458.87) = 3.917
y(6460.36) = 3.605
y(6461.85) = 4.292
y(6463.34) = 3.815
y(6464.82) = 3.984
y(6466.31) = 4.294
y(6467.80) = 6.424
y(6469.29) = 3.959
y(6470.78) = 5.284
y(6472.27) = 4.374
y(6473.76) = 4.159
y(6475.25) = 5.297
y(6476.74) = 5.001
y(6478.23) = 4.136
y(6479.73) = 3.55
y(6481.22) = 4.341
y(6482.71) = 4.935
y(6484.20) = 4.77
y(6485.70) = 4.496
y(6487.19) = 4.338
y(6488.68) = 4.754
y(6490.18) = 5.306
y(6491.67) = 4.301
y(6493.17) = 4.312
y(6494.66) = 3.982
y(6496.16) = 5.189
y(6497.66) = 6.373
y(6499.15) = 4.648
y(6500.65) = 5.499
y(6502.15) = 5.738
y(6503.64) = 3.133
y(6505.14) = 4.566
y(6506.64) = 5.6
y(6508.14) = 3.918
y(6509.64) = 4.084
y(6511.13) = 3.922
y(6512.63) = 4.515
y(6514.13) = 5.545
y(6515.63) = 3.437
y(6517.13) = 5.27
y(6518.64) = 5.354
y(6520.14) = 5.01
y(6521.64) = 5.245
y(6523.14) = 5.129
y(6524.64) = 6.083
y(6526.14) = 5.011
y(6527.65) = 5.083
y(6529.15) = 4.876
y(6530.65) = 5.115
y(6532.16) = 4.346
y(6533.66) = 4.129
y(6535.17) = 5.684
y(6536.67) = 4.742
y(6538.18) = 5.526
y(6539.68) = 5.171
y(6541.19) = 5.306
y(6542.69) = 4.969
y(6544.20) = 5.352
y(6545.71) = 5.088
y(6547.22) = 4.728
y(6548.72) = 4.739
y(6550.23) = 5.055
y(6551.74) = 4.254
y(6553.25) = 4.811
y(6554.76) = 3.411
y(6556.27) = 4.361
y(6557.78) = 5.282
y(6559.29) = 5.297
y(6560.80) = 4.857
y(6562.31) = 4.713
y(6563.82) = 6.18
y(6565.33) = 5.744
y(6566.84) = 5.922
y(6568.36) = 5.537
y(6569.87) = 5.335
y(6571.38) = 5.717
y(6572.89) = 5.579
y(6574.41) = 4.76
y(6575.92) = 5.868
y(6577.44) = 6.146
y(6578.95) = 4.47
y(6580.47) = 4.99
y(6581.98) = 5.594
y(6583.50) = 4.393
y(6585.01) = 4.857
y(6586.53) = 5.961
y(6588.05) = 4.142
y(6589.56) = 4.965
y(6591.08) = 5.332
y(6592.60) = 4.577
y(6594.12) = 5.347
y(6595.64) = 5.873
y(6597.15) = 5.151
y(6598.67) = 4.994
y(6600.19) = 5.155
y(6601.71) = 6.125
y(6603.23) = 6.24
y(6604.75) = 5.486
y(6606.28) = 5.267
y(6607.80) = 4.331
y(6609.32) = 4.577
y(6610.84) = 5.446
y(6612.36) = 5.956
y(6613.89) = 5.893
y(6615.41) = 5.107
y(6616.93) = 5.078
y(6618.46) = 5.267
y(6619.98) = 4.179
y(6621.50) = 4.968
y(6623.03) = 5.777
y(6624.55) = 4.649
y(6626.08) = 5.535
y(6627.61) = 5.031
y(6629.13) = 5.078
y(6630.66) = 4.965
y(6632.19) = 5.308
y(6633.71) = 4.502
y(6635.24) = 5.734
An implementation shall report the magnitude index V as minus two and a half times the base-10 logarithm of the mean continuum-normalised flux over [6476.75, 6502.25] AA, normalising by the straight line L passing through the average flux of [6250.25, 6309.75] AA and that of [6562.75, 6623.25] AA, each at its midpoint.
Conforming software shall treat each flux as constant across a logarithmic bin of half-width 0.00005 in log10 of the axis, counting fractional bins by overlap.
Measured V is 0.09 mag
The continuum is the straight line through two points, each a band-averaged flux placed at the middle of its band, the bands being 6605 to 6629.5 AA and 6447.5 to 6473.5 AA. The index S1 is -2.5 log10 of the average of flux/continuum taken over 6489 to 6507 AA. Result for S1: -0.08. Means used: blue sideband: 4.33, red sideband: 5.14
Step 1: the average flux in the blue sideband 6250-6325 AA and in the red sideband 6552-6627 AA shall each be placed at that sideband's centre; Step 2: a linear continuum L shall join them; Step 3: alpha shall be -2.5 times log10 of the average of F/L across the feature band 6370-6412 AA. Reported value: 0.06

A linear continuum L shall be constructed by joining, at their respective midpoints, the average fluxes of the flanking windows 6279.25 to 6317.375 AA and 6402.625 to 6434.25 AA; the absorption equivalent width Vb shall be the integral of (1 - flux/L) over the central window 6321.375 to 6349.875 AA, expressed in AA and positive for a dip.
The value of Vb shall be 0.2 AA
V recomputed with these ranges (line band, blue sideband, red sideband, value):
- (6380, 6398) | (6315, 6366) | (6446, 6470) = -0.02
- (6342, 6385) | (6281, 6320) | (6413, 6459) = -0.07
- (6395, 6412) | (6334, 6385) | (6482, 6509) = 0.05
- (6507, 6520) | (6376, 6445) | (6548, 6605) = 0.09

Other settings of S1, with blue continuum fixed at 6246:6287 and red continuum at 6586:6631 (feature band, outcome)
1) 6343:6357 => 0.030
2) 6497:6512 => 0.080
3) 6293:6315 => 0.053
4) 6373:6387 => 0.070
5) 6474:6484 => 0.121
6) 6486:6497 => 0.108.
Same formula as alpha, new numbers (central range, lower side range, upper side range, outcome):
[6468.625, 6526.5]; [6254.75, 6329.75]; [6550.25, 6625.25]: 0.07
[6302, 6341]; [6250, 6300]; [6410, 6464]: 0.01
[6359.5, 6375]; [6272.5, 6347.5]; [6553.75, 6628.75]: -0.01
